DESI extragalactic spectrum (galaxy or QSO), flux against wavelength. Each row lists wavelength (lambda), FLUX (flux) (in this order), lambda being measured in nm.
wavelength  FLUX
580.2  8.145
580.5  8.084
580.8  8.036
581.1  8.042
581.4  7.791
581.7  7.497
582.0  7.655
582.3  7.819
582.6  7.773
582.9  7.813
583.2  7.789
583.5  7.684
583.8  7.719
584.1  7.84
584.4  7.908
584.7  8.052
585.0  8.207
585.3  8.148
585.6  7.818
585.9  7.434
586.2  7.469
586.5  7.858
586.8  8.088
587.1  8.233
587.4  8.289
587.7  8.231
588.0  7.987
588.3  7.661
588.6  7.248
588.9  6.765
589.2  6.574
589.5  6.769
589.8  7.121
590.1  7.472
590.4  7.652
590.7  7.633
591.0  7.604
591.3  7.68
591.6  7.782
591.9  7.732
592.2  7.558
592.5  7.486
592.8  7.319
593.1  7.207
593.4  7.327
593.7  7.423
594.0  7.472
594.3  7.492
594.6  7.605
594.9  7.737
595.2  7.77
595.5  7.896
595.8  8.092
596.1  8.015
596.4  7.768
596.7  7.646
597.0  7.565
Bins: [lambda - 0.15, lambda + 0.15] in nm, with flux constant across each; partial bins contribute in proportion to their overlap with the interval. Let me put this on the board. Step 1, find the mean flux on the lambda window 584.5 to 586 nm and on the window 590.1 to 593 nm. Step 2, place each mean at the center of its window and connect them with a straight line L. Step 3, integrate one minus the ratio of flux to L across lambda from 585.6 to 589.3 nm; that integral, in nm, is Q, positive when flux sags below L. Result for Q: 0.071 nm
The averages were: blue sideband 7.95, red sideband 7.59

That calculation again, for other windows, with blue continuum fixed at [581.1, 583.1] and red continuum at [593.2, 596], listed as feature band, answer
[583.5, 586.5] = -0.04 nm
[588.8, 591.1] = 0.14 nm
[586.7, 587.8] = -0.07 nm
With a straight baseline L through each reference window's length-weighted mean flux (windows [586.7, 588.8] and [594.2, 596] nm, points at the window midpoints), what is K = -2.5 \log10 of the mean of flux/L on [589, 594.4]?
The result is 0.06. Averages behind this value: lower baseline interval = 7.93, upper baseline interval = 7.78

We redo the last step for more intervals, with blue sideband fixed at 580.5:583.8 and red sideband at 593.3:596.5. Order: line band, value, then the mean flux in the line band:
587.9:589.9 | 0.09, 7.14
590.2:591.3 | 0.01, 7.63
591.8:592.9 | 0.03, 7.52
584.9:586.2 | -0.01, 7.84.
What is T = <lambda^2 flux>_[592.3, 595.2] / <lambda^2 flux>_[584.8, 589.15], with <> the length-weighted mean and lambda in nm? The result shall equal 0.98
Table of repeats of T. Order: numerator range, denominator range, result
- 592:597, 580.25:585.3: 1.01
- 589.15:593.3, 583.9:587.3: 0.96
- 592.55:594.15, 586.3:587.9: 0.93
